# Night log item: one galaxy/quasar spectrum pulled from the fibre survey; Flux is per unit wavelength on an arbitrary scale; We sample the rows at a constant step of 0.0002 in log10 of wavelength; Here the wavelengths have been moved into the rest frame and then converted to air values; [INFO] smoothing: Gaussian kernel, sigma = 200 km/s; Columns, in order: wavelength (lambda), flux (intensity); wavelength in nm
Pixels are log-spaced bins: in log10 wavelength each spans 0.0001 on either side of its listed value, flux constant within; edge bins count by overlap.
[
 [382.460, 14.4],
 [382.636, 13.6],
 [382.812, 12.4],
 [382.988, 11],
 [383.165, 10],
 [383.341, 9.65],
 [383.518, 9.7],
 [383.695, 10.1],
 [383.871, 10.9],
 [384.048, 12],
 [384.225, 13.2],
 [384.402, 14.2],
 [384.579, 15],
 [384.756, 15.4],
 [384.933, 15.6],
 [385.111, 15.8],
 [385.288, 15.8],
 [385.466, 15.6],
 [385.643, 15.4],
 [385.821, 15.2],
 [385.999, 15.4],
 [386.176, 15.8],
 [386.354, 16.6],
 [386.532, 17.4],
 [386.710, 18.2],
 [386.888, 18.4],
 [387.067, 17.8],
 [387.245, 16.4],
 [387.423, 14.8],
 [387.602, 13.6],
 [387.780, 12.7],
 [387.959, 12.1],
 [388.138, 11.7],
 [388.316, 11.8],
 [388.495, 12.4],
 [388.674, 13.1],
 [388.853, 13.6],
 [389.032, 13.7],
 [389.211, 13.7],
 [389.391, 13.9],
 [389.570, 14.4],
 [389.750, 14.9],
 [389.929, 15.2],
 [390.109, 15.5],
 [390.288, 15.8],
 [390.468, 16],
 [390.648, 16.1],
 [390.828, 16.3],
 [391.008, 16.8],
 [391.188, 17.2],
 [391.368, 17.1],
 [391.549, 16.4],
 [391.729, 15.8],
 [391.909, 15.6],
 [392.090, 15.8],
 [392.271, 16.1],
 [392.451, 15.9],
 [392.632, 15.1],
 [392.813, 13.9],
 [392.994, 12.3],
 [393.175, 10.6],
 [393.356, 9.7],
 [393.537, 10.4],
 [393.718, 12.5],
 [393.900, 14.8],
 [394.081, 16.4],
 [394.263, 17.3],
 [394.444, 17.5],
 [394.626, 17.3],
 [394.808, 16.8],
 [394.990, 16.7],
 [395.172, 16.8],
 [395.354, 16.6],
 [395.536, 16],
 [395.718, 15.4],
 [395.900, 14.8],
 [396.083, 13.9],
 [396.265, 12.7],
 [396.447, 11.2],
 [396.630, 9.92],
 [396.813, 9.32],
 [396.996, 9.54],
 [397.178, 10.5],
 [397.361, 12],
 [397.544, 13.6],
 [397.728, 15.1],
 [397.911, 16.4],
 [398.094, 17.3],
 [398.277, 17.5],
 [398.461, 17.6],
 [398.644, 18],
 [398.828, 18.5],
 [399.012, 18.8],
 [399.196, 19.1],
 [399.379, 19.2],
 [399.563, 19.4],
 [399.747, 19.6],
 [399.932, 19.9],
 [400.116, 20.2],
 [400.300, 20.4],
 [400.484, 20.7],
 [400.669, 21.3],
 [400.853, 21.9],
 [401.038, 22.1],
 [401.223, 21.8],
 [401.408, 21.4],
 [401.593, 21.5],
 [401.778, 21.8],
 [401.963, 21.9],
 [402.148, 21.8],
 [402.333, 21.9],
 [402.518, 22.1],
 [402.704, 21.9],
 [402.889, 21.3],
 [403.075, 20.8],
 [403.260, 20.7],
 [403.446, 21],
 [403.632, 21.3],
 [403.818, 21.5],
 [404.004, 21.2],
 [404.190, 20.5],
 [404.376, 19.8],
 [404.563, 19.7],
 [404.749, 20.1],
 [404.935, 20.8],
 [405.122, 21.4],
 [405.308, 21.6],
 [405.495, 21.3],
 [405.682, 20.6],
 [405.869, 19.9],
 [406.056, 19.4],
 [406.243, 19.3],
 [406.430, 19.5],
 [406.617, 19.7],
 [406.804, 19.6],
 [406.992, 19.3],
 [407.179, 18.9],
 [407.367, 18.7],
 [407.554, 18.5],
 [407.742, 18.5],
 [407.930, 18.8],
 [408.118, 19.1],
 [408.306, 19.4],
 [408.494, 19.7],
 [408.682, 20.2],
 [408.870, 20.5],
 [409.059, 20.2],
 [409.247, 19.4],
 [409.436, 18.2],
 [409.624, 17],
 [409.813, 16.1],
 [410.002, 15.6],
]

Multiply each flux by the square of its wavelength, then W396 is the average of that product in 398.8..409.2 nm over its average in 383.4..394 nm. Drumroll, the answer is 1.51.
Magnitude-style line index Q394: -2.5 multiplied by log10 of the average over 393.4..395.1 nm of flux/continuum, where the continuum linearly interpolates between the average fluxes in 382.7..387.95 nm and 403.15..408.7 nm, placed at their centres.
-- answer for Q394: 0.093 mag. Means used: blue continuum 14.2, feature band 15.4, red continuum 20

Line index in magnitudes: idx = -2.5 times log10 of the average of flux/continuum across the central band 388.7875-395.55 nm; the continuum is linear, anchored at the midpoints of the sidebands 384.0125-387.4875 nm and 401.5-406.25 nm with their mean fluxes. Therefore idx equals 0.16 mag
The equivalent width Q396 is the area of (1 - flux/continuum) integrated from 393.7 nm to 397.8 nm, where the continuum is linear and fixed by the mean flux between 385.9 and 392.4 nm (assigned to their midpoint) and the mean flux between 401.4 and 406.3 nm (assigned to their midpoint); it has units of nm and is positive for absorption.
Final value 0.81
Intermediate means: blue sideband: 15.2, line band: 14.2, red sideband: 21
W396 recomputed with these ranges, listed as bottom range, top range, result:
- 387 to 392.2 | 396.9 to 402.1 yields 1.31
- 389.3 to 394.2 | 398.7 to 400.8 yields 1.39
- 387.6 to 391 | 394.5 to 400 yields 1.15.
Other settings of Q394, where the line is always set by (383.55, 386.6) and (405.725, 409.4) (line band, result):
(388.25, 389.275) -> 0.18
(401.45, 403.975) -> -0.17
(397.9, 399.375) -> -0.04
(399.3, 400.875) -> -0.14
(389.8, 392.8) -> -0.01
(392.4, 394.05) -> 0.26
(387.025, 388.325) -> 0.09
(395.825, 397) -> 0.40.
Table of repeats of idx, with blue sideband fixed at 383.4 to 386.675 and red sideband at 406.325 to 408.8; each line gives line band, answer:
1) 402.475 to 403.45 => -0.17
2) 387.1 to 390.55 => 0.09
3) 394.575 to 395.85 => 0.01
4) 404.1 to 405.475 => -0.11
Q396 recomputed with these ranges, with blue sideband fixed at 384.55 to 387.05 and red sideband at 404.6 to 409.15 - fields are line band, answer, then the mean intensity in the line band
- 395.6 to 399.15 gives 0.74 nm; 14.4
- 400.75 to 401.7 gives -0.15 nm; 21.7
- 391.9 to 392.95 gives 0.13 nm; 15.2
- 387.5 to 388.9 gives 0.34 nm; 12.6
